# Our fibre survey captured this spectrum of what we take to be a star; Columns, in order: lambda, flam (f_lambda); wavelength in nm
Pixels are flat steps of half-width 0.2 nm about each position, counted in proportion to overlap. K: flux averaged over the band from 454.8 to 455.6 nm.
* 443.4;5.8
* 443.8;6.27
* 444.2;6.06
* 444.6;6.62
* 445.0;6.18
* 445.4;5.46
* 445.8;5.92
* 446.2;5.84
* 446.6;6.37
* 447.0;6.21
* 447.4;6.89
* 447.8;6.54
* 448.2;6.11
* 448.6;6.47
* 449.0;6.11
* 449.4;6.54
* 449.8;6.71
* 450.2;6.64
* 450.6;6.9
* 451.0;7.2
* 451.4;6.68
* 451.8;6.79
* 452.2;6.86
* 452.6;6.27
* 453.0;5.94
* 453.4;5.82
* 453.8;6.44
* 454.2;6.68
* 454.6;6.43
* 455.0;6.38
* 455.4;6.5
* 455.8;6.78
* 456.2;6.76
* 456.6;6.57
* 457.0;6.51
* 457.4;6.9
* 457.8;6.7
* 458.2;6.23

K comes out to 6.44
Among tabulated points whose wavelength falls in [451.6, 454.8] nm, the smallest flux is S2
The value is 5.82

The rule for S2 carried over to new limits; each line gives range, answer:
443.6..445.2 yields 6.06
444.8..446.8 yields 5.46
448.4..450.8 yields 6.11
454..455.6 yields 6.38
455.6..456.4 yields 6.76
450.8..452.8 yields 6.27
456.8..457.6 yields 6.51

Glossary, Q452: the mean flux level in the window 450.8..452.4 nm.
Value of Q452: 6.88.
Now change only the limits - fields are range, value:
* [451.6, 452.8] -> 6.64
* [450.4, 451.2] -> 7.05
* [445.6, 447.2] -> 6.09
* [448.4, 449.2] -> 6.29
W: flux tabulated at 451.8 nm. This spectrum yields 6.79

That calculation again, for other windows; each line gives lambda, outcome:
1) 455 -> 6.38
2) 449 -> 6.11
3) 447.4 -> 6.89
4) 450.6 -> 6.9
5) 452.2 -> 6.86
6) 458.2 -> 6.23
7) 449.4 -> 6.54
